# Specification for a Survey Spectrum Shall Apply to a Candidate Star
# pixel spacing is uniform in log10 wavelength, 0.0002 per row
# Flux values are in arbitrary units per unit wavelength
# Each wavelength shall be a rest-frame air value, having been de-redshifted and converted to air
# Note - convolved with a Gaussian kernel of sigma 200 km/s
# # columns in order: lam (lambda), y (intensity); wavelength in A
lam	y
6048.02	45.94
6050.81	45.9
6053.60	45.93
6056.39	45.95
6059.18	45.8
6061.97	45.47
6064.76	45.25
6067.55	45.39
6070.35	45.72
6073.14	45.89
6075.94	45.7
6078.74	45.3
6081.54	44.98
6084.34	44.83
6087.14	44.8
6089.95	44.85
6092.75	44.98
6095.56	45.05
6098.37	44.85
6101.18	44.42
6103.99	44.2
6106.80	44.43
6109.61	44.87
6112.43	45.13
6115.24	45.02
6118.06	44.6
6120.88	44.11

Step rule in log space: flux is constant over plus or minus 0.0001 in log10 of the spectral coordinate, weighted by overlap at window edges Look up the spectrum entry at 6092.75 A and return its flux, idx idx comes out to 44.98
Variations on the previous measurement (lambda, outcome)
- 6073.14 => 45.89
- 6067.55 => 45.39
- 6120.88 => 44.11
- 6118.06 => 44.6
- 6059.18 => 45.8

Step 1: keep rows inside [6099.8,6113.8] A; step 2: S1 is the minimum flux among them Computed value 44.2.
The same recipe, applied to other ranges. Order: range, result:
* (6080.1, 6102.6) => 44.42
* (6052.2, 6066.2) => 45.25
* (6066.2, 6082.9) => 44.98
